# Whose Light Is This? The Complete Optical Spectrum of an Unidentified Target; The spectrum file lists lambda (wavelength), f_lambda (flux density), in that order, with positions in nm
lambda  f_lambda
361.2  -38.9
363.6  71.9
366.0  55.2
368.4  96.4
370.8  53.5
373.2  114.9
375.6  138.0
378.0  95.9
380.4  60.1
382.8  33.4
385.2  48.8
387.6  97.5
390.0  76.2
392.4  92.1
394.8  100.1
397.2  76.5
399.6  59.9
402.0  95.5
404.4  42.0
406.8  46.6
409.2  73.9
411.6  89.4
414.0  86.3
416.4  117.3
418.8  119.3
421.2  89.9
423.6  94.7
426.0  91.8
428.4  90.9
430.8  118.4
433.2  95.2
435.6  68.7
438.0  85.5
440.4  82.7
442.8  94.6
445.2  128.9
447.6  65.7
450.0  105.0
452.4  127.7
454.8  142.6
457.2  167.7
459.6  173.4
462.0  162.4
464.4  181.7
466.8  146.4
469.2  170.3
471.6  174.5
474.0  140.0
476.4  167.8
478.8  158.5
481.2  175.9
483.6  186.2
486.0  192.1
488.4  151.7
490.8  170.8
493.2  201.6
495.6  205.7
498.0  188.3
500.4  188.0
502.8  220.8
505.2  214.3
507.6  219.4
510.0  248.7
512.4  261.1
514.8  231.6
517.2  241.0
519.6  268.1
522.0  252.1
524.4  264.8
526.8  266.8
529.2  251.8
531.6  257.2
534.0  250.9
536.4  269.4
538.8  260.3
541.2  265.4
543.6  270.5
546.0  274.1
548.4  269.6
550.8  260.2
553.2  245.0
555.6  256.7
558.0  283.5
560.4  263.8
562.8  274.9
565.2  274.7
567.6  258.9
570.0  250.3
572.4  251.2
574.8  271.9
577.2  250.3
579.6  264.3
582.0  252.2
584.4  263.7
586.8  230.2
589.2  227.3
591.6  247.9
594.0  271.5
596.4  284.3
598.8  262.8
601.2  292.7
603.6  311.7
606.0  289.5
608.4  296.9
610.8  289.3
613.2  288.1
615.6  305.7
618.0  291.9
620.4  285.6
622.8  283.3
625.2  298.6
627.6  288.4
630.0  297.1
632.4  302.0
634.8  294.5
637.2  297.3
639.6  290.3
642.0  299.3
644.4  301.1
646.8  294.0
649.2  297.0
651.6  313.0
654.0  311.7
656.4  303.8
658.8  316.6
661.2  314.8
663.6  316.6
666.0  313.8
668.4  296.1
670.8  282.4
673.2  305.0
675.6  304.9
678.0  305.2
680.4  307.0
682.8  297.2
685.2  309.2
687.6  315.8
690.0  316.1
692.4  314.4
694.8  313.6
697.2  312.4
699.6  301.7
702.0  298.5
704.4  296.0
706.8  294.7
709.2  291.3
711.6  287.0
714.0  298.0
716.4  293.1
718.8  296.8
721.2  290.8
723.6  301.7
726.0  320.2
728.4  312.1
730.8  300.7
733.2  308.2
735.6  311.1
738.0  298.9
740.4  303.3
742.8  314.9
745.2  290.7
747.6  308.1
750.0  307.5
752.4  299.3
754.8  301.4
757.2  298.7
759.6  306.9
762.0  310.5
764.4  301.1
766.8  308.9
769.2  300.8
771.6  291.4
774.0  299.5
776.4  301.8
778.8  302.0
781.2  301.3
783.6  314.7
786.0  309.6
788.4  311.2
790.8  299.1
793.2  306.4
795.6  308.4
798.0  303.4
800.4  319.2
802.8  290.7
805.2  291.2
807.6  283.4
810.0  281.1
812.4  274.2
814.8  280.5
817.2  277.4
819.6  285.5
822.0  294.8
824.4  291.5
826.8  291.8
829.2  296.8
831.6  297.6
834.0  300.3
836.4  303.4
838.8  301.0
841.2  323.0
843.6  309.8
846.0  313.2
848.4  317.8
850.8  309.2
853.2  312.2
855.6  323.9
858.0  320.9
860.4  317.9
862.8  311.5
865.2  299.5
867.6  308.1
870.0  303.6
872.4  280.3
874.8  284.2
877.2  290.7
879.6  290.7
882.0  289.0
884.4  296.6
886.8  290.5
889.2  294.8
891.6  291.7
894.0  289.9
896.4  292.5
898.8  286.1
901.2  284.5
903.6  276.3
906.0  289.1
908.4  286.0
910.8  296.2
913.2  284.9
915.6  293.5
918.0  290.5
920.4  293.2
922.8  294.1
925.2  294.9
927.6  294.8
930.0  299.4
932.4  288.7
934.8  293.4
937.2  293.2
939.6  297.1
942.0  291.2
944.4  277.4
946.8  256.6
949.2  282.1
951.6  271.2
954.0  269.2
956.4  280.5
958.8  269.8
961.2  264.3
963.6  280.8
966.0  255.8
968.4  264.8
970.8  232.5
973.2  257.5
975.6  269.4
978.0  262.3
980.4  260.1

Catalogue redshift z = 0.14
